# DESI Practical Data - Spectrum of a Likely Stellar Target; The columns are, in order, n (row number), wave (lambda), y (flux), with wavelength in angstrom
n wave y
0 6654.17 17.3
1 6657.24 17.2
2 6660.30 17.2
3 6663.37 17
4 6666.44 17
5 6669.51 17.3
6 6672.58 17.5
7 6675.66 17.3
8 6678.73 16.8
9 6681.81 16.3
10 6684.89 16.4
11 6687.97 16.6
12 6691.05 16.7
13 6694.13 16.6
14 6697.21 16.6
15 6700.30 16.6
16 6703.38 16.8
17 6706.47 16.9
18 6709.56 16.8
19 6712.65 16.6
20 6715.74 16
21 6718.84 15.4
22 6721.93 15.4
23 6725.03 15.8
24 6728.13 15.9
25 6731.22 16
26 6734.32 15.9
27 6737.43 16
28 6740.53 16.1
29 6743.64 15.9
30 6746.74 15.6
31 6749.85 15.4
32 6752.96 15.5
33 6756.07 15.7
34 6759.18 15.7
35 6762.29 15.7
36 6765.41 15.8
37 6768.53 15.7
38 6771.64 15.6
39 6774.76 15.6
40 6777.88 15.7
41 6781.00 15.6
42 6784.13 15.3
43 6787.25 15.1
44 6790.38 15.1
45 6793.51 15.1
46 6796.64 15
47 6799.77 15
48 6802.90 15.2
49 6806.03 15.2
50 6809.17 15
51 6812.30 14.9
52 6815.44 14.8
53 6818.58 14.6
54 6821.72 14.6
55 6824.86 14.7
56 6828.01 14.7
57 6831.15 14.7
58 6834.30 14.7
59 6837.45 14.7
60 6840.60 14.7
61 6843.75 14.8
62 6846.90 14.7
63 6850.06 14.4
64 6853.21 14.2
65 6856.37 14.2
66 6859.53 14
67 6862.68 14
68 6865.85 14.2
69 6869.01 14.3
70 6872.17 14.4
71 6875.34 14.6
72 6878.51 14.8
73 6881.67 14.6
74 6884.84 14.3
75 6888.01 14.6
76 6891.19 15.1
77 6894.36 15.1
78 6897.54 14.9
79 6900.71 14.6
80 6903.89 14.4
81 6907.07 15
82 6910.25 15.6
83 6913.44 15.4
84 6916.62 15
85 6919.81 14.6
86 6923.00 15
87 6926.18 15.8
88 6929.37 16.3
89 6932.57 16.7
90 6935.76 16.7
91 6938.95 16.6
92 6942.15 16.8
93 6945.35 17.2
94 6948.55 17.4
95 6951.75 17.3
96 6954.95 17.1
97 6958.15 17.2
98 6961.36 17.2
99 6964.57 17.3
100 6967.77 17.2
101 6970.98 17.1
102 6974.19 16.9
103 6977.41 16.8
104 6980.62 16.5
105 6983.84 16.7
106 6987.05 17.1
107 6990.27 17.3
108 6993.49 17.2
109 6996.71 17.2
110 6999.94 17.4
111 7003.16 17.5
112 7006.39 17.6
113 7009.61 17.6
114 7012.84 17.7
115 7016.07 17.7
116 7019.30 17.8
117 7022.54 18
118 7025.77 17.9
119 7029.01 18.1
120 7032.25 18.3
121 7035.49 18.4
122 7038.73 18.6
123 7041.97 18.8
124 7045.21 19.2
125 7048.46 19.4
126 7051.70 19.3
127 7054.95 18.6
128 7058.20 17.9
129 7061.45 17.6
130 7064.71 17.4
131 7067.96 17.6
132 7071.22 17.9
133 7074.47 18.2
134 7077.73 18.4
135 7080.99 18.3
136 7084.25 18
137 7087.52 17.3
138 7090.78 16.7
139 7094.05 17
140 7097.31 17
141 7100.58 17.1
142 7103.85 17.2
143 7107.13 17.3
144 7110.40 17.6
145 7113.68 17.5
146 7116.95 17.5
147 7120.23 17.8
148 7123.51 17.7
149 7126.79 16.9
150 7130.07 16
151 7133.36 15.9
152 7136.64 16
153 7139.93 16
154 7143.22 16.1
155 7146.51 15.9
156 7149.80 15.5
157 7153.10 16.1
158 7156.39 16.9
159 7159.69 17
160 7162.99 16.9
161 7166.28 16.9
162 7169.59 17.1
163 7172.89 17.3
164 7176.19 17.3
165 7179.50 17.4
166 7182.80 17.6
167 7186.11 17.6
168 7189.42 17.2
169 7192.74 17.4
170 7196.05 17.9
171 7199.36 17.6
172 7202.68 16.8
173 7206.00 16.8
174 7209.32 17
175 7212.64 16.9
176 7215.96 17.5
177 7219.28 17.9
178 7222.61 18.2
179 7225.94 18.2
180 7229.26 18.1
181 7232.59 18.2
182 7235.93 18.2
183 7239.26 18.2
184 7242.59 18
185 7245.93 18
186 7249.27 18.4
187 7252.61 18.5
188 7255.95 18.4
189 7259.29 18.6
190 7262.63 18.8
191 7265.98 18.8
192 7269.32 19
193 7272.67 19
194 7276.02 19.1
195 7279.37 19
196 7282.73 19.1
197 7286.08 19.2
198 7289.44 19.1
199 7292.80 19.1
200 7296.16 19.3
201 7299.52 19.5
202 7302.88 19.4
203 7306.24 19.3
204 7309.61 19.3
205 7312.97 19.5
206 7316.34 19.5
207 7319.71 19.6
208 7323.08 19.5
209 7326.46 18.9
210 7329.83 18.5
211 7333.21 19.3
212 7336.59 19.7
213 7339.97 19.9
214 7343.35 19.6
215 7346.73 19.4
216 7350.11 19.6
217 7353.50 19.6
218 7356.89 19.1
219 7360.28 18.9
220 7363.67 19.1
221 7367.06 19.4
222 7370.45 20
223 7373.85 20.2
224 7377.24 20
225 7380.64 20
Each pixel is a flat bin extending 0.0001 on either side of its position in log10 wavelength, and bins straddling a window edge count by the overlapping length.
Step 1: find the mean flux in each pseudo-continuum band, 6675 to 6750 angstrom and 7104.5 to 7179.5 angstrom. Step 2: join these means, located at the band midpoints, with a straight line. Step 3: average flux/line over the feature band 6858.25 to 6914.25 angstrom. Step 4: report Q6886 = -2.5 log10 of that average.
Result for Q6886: 0.127 mag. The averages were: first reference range 16.3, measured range 14.7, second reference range 16.8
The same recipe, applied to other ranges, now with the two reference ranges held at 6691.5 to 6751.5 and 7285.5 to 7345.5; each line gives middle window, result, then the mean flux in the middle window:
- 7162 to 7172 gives 0.09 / 17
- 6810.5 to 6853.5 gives 0.14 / 14.7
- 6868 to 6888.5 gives 0.17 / 14.5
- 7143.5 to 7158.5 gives 0.15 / 16.1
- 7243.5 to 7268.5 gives 0.03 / 18.5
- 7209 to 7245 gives 0.06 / 17.9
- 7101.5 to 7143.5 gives 0.09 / 16.9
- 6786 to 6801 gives 0.10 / 15.1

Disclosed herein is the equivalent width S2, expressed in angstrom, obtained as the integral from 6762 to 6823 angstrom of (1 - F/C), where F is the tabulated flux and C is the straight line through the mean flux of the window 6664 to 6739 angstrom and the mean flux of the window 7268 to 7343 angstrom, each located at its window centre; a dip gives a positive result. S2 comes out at 6.0 angstrom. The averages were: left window 16.5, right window 19.3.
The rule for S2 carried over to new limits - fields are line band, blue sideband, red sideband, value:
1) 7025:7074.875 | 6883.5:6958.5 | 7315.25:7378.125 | -4.30 angstrom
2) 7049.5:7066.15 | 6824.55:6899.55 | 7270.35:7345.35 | -1.58 angstrom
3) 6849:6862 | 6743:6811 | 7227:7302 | 1.45 angstrom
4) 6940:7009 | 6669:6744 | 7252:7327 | 1.98 angstrom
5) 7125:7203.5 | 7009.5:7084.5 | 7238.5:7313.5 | 7.43 angstrom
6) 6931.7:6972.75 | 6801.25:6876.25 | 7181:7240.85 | -4.09 angstrom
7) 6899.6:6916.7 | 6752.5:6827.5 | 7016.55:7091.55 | 1.59 angstrom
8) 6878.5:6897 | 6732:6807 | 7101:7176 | 1.37 angstrom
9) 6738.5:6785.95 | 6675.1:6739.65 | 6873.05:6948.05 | 1.25 angstrom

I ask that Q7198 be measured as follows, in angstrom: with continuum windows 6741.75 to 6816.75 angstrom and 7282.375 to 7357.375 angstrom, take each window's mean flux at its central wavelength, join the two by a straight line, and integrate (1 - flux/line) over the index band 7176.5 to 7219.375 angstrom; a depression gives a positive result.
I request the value 2.62 angstrom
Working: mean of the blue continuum 15.4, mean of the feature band 17.3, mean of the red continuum 19.4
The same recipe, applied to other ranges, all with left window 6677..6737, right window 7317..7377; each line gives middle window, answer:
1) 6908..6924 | 2.05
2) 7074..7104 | 1.11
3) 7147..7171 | 2.51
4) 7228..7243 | 0.59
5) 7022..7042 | -0.41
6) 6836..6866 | 4.62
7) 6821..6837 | 2.11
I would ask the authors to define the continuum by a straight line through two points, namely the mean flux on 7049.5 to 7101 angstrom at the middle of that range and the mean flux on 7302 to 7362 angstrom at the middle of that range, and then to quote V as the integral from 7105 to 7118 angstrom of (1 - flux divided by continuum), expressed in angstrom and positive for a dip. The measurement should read 0.4 angstrom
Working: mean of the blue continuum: 17.8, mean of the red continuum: 19.4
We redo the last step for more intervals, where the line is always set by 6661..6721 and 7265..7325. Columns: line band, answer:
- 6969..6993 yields 1.32 angstrom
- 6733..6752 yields 1.23 angstrom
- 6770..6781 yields 0.91 angstrom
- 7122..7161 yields 4.76 angstrom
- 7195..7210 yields 1.31 angstrom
